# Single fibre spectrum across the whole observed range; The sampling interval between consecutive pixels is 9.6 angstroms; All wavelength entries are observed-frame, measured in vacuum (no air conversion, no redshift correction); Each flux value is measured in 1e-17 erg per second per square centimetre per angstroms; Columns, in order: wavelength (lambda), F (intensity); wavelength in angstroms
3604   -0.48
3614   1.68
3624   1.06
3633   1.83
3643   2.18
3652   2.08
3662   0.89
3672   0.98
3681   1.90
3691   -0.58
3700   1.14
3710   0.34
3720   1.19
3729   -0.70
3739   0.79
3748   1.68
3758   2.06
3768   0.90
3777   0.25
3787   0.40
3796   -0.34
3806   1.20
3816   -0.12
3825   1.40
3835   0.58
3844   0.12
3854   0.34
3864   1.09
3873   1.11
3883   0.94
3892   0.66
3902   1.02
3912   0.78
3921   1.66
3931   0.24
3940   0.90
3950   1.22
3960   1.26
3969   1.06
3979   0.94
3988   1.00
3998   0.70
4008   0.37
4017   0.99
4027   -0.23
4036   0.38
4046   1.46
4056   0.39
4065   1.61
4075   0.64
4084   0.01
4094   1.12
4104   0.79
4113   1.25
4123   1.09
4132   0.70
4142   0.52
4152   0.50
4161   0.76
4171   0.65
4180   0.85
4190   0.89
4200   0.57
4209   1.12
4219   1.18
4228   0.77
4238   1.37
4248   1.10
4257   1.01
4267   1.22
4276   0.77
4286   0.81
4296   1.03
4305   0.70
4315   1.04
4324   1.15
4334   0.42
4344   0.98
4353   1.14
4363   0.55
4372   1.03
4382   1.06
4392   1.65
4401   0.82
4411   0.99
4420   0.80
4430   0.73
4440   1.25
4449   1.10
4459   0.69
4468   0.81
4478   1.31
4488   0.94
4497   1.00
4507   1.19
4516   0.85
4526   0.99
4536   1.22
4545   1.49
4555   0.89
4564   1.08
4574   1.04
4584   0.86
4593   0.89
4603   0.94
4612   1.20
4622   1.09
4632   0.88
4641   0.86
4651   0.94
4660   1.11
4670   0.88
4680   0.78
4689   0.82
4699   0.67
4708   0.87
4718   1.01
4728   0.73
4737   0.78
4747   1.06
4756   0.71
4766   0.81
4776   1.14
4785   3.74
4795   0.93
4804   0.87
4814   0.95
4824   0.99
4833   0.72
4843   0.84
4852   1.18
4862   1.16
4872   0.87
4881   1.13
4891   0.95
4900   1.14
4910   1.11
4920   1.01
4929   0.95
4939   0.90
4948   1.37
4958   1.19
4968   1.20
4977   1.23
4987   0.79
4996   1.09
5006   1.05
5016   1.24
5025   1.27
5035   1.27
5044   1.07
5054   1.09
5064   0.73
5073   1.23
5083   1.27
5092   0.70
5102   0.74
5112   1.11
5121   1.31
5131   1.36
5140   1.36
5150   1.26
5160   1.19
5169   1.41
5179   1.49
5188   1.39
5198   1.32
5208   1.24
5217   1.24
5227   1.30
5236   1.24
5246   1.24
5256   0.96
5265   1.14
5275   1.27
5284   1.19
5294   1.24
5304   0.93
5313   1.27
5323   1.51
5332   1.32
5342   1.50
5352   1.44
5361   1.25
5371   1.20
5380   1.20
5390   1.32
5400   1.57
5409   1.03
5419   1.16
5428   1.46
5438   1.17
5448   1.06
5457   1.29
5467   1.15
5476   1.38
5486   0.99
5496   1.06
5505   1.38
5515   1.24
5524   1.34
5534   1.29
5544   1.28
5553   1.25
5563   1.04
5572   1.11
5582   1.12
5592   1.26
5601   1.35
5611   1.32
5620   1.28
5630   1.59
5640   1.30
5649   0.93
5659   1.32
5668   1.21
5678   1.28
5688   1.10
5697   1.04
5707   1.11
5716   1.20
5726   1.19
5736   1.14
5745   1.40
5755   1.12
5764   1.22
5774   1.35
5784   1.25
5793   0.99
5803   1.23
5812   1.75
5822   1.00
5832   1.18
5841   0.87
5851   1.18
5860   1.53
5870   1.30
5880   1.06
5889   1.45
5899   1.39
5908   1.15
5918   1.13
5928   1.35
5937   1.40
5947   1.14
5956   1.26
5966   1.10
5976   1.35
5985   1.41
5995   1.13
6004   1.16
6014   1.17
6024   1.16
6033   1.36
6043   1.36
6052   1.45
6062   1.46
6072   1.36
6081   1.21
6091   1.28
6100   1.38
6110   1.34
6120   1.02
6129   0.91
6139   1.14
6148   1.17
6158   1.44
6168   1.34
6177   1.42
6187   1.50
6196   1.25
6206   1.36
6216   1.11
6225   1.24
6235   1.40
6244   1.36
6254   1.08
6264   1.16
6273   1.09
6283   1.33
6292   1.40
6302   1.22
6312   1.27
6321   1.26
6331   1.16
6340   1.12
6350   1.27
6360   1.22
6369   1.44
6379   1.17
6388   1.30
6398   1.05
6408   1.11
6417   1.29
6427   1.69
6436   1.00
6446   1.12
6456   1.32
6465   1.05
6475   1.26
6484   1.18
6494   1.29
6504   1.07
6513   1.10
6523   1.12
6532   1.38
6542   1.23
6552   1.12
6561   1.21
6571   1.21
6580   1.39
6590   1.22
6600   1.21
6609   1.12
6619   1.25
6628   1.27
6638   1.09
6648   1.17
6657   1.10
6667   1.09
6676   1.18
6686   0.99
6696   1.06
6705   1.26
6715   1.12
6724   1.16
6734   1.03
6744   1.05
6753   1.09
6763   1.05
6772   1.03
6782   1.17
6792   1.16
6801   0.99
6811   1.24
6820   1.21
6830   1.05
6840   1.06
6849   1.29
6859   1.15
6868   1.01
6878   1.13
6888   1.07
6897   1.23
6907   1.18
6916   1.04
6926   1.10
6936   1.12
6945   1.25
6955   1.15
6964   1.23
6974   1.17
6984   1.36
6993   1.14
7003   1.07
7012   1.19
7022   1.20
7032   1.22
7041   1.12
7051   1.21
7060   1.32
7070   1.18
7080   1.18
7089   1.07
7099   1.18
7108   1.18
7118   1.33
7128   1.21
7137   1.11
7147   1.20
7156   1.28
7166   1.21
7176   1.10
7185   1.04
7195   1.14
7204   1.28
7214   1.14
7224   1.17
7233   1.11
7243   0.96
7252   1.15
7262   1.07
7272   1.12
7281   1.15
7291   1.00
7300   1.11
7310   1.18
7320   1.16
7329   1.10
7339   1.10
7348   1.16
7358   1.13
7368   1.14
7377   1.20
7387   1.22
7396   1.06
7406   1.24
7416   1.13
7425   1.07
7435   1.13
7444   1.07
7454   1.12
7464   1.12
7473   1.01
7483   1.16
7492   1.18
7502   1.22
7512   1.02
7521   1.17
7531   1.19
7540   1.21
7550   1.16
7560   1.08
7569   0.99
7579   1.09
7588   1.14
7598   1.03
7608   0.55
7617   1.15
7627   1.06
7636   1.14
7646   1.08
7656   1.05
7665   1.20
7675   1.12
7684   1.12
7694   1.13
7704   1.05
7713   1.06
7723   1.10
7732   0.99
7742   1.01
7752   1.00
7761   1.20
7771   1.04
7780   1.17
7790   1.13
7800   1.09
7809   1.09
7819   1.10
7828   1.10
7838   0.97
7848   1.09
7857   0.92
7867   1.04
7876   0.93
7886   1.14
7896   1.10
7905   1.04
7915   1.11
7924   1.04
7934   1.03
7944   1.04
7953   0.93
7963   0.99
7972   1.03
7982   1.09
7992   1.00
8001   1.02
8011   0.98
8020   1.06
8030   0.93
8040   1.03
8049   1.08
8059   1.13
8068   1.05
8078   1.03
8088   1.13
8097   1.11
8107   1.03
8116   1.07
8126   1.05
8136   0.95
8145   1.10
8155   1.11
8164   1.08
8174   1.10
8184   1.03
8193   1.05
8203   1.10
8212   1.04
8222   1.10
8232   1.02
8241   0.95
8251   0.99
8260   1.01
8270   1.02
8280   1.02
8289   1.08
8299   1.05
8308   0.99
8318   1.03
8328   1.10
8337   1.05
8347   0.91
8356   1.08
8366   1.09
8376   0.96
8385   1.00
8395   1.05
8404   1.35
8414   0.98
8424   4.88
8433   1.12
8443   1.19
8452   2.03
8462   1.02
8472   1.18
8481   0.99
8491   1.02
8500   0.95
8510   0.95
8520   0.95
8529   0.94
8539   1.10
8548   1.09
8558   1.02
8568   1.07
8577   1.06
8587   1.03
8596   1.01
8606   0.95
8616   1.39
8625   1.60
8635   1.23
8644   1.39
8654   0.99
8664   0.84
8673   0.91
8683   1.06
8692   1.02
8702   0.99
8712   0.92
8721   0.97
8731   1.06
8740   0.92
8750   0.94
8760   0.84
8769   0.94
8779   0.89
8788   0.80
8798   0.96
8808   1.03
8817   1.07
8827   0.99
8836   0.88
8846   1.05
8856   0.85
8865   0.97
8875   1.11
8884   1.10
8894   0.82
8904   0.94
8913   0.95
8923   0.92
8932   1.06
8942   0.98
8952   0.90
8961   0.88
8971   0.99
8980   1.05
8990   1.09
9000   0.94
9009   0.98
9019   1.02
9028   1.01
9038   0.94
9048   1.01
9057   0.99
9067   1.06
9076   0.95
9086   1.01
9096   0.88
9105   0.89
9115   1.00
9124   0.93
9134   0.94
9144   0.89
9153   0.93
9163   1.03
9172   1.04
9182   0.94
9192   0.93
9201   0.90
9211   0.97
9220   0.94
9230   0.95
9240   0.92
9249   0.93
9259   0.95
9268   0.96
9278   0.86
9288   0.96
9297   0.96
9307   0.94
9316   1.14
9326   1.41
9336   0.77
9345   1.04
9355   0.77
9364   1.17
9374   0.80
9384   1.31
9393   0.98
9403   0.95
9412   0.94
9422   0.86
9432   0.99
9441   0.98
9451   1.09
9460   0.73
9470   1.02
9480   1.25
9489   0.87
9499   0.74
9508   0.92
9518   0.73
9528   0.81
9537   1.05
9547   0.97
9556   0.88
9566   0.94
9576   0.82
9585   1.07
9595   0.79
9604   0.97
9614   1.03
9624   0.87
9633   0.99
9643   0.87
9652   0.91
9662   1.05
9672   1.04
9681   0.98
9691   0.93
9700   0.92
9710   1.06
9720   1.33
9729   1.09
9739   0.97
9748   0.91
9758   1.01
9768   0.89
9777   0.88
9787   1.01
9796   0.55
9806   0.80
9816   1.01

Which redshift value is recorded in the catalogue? 0.283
